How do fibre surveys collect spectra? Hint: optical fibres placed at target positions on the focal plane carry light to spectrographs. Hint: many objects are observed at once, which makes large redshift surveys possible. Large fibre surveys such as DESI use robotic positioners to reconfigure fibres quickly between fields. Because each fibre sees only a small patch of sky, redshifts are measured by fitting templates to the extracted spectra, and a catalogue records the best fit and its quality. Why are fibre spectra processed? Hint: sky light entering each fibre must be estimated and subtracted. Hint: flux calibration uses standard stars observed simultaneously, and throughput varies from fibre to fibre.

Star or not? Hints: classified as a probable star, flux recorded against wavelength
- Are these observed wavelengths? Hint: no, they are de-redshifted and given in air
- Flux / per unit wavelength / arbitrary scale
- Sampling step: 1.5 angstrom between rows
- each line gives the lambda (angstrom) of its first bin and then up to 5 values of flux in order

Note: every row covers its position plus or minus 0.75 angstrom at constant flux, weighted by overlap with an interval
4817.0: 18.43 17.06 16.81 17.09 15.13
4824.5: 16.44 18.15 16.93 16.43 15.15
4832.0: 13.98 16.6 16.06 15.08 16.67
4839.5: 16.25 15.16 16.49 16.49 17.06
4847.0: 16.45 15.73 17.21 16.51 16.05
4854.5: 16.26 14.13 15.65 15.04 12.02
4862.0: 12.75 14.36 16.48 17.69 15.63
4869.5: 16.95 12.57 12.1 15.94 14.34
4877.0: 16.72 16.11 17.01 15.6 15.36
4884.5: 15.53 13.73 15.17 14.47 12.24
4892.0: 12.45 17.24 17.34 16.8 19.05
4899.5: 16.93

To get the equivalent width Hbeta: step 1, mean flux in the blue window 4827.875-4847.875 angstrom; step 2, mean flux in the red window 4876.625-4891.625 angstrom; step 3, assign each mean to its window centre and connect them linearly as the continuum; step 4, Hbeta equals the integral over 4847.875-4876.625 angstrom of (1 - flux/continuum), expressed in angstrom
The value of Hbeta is 0.7 angstrom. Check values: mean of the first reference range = 16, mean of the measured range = 15.1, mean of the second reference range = 15.1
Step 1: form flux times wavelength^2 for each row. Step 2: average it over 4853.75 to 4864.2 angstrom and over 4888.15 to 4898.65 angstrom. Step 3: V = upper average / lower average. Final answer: 1.11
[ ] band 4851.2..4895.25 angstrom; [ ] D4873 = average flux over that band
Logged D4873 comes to 15.1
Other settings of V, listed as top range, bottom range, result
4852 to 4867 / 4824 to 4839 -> 0.94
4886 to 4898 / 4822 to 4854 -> 0.96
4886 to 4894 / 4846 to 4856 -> 0.89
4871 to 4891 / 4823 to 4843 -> 0.95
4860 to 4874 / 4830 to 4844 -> 0.94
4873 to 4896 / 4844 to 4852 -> 0.93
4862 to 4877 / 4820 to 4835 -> 0.95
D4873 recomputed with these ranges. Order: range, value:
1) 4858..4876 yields 14.7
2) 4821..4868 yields 15.8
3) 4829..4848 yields 16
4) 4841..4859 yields 16.1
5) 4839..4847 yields 16.3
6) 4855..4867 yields 14.7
